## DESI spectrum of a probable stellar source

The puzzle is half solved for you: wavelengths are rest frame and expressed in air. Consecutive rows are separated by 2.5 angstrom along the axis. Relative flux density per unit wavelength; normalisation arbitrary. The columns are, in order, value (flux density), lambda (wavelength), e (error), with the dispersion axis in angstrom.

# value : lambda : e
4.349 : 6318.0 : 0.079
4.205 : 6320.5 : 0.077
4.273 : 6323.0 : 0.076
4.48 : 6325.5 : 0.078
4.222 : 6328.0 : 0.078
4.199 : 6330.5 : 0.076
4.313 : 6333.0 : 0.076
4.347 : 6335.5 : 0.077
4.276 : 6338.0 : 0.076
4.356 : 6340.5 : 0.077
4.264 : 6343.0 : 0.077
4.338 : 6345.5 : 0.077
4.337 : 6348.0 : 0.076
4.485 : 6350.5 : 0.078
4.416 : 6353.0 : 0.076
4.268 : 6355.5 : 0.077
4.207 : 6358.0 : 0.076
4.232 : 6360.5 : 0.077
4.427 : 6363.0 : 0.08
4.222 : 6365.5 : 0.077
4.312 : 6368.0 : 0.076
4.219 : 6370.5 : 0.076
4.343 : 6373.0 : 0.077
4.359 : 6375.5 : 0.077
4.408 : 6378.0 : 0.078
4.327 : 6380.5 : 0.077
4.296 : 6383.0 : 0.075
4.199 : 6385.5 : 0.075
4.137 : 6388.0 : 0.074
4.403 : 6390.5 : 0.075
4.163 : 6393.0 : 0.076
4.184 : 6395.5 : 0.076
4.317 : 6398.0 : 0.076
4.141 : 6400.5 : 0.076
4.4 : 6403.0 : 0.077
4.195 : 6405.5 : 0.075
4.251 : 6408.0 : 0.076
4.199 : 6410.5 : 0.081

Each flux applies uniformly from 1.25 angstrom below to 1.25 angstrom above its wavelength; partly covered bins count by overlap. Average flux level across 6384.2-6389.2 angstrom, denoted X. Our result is 4.17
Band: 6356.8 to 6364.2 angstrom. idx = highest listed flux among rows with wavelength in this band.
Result 4.427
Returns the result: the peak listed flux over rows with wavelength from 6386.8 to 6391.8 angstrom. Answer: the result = 4.403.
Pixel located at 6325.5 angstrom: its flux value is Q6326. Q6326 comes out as 4.48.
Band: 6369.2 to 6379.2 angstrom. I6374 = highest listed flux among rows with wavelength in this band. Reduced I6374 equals 4.408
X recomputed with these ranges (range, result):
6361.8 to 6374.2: 4.3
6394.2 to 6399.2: 4.25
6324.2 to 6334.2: 4.3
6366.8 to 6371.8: 4.27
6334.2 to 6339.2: 4.31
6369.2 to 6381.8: 4.33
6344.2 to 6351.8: 4.39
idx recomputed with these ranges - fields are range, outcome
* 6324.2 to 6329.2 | 4.48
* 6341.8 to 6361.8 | 4.485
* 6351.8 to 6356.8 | 4.416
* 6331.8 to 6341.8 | 4.356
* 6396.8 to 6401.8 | 4.317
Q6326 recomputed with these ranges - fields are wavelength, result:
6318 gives 4.349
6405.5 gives 4.195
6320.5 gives 4.205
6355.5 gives 4.268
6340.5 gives 4.356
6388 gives 4.137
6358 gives 4.207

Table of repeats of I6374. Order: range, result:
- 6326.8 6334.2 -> 4.313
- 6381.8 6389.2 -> 4.296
